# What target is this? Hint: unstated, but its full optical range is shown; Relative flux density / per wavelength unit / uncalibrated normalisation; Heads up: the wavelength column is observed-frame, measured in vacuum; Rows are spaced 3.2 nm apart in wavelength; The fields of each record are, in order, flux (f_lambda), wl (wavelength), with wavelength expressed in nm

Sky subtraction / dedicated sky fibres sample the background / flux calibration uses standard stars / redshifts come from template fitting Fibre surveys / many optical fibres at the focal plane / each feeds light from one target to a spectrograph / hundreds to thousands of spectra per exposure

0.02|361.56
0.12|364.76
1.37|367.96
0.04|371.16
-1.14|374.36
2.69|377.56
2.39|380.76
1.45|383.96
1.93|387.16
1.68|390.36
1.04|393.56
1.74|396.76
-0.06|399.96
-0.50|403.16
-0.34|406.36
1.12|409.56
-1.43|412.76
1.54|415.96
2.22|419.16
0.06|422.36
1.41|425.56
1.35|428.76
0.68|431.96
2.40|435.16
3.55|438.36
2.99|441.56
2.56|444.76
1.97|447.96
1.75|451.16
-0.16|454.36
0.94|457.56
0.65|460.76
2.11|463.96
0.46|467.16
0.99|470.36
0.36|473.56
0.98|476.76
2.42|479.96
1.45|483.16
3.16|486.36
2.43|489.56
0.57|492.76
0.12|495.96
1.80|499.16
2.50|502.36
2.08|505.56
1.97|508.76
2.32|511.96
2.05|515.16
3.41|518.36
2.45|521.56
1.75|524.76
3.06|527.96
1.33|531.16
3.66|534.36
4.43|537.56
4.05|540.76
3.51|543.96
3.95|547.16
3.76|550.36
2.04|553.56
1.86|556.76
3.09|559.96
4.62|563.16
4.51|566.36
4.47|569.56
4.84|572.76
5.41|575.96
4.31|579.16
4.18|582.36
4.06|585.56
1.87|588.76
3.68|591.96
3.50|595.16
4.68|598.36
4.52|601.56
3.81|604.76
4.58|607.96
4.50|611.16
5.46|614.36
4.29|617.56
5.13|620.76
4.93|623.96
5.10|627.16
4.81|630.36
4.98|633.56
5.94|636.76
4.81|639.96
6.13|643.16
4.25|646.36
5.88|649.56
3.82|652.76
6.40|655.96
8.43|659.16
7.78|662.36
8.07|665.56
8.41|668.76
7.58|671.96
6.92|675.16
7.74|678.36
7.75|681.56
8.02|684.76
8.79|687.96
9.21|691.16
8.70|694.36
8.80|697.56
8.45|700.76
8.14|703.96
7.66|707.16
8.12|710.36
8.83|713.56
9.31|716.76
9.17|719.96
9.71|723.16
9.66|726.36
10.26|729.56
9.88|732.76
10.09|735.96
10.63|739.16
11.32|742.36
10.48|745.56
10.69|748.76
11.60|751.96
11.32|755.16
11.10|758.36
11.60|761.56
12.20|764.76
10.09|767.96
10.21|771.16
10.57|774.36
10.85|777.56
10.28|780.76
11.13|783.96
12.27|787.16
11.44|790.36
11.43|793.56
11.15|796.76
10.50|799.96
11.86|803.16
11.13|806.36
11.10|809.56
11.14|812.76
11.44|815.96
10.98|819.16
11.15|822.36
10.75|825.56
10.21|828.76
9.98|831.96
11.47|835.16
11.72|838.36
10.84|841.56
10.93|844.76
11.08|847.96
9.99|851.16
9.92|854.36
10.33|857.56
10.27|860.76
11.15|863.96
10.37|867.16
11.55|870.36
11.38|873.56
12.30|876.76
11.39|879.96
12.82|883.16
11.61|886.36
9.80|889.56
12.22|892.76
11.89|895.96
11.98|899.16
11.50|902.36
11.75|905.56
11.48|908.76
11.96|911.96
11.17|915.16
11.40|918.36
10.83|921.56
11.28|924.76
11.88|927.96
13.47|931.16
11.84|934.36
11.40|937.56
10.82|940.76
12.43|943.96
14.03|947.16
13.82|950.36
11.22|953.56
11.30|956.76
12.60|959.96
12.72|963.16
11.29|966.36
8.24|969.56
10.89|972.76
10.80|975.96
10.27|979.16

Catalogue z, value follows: 0.646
